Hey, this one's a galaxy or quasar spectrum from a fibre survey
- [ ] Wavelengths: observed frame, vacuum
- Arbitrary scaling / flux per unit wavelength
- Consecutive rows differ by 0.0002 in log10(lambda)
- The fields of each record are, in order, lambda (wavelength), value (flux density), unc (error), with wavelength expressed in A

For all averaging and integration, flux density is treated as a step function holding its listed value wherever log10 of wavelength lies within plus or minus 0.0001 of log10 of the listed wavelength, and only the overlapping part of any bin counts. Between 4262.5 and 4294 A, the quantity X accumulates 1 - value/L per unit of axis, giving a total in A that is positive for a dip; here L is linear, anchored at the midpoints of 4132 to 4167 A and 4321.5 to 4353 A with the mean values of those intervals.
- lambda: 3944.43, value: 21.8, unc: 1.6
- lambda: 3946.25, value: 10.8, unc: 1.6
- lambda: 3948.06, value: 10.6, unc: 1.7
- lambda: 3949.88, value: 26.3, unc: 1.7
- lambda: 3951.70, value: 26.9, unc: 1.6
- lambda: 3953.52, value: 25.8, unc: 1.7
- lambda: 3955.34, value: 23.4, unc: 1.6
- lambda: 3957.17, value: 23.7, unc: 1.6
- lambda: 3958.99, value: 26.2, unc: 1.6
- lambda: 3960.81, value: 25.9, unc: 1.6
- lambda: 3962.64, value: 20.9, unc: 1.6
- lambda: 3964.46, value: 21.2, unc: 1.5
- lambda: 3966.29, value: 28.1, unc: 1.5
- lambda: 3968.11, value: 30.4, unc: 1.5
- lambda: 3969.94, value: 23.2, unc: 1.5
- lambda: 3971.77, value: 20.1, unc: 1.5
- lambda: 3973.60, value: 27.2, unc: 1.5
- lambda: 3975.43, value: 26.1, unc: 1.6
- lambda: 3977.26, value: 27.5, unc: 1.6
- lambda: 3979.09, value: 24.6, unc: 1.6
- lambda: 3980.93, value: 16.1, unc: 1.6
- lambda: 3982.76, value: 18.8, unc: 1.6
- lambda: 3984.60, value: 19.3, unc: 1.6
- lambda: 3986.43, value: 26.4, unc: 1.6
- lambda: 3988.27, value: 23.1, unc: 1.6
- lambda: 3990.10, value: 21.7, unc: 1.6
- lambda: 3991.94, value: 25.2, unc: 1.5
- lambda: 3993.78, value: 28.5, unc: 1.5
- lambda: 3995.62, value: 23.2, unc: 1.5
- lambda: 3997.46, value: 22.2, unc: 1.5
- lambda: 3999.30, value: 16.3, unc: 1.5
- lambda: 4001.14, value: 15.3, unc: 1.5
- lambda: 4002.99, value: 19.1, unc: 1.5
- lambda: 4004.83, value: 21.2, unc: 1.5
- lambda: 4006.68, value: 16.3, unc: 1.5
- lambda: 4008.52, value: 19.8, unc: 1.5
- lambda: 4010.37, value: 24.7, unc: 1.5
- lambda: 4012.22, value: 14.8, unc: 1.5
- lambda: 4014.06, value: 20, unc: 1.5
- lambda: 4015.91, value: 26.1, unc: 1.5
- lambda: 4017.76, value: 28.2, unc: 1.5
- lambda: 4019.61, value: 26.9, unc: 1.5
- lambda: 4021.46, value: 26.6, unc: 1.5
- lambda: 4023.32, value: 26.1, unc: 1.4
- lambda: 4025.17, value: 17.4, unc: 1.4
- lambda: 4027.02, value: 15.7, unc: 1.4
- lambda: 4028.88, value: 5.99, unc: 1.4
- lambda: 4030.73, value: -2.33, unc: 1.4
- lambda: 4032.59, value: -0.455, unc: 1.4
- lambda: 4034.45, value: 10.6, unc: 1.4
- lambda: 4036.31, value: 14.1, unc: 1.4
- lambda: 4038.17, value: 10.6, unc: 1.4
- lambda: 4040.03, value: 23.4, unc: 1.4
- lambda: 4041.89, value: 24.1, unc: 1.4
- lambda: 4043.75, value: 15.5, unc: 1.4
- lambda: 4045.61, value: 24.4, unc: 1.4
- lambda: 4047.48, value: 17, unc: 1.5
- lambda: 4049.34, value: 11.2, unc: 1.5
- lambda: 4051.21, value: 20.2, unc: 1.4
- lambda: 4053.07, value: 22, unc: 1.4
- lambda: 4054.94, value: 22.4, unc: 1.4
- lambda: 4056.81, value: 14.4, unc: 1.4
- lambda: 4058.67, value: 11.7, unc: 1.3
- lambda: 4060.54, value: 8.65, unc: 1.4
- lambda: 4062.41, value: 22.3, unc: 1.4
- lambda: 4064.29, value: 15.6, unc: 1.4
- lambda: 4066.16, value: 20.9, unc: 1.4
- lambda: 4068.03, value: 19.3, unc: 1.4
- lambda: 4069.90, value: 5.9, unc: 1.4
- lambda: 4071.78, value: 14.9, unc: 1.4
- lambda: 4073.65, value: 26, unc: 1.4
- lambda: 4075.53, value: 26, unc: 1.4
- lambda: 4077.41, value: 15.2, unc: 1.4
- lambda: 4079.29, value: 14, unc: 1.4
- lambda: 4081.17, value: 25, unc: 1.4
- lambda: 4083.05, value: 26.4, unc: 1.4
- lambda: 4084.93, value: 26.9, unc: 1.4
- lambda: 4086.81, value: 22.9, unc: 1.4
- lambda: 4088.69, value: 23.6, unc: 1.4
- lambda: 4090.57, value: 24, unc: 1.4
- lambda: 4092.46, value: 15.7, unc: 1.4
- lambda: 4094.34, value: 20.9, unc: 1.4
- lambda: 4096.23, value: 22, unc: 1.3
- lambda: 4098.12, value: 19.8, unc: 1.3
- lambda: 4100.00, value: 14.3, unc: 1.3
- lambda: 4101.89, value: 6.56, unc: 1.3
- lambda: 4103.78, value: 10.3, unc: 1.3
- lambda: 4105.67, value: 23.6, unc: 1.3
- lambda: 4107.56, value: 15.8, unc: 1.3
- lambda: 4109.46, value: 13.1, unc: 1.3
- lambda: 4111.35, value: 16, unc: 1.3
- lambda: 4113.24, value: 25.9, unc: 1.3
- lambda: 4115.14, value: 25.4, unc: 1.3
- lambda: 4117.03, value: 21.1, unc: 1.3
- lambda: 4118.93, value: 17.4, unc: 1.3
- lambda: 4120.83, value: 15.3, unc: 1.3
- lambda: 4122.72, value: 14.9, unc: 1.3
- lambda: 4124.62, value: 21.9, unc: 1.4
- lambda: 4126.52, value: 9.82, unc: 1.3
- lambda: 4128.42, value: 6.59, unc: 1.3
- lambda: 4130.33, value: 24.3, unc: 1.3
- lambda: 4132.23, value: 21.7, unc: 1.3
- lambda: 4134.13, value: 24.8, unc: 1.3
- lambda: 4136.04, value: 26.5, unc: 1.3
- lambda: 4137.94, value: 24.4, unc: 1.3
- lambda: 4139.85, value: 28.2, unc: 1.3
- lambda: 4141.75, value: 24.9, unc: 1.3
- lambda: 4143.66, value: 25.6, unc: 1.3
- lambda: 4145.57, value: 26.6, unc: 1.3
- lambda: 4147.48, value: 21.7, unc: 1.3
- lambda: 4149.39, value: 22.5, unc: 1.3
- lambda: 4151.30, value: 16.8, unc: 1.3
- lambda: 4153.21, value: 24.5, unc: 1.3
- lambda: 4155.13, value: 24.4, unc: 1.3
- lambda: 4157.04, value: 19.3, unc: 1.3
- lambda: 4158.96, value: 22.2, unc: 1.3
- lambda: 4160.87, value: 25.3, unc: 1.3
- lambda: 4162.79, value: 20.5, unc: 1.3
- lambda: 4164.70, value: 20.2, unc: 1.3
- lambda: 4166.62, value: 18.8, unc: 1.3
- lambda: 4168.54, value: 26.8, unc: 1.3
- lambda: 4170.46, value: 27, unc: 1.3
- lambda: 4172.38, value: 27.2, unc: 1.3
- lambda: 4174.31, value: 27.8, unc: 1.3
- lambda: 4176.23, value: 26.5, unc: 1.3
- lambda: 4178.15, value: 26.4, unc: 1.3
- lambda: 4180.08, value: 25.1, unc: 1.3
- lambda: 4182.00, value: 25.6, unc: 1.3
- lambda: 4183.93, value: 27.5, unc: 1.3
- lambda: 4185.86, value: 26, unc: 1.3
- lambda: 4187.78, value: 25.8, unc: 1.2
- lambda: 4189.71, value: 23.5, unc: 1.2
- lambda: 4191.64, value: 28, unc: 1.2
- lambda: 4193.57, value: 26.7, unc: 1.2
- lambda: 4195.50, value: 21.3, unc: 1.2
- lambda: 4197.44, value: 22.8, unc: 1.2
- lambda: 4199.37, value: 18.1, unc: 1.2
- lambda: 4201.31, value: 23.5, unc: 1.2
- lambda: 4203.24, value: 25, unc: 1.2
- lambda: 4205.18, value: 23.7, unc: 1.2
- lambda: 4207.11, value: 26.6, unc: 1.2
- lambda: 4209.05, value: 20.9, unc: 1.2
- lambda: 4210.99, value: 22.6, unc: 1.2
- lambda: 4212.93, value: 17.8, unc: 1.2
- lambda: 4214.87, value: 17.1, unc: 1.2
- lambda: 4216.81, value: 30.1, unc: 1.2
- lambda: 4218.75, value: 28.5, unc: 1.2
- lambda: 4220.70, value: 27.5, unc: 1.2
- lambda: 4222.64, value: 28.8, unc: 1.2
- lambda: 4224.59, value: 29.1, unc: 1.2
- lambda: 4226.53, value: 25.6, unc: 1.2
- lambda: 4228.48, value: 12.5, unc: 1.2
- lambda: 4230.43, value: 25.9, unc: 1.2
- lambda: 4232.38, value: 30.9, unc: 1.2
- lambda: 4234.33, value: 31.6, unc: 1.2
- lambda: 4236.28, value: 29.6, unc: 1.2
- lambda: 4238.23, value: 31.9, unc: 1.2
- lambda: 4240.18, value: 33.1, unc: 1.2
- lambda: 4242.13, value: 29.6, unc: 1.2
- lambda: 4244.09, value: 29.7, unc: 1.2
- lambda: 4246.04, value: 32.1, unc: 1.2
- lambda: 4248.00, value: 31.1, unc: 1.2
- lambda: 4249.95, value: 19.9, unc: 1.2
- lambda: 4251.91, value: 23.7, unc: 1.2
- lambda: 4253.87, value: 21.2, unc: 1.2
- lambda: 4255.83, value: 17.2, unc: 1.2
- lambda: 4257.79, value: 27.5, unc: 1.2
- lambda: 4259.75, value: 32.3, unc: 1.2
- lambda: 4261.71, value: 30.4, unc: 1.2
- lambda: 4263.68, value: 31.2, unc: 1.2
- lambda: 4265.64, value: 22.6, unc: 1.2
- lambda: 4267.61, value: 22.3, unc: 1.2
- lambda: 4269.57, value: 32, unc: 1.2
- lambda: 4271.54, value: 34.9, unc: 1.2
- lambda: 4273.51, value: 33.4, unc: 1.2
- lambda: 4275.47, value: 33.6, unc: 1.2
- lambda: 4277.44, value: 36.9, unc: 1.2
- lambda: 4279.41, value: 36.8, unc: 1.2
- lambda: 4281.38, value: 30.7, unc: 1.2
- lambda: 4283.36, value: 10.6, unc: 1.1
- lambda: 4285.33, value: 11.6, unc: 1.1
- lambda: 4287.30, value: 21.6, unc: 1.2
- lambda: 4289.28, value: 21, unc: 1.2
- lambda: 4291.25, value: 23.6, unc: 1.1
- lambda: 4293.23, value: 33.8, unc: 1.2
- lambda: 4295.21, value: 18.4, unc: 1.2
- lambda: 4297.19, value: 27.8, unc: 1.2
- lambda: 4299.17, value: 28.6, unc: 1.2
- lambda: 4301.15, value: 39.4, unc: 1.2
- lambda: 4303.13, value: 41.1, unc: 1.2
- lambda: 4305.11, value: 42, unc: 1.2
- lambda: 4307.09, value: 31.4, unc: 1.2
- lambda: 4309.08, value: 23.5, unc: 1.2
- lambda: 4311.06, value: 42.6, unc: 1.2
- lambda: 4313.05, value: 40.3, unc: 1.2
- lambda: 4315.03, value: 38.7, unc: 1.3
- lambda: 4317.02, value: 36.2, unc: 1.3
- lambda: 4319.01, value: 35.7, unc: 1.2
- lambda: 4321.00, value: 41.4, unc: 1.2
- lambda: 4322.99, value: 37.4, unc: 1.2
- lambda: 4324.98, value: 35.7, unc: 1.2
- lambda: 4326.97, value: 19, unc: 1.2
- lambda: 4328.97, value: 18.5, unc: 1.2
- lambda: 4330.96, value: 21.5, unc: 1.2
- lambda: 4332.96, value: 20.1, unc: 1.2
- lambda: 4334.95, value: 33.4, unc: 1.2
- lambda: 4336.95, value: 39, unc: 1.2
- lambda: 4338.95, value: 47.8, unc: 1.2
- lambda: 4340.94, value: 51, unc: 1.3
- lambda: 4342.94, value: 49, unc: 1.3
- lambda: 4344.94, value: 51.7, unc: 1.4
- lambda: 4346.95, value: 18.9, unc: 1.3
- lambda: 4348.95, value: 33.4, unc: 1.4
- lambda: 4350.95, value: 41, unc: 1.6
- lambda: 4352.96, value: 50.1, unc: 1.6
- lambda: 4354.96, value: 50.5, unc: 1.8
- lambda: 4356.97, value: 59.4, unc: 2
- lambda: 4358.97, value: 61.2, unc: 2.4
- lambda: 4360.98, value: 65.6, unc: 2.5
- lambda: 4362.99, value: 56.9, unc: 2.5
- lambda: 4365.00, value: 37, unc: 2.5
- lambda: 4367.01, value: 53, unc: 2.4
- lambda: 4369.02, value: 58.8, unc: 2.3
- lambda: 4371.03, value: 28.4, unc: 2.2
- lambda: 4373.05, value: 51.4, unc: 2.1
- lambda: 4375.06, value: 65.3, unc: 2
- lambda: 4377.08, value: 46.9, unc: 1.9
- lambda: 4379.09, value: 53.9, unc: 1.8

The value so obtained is 4.1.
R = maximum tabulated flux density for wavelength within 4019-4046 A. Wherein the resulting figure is 26.9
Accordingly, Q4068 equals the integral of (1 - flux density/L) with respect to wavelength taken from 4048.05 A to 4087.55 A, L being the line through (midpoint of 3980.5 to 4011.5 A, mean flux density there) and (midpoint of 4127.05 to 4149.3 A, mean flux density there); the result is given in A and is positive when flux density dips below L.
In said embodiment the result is 6.1 A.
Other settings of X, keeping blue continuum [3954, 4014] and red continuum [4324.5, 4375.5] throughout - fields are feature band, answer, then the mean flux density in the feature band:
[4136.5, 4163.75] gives 7.13 A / 23.4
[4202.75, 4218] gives 5.26 A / 23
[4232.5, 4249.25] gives 2.68 A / 30.9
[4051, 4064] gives 4.61 A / 17.1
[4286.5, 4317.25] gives 6.42 A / 31.8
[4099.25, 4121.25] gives 9.25 A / 17.1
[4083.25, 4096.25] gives 2.67 A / 22.5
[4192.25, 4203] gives 3.61 A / 22.8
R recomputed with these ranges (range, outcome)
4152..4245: 33.1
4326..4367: 65.6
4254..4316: 42.6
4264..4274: 34.9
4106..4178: 28.2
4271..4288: 36.9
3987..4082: 28.5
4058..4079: 26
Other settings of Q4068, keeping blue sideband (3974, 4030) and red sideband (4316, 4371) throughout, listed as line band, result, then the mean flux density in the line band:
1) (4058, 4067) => 3.27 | 15.9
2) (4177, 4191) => 2.75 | 25.8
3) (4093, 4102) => 3.13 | 17.6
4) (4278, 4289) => 4.39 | 22.7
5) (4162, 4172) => 2.62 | 23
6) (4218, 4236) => 4.05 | 26.8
